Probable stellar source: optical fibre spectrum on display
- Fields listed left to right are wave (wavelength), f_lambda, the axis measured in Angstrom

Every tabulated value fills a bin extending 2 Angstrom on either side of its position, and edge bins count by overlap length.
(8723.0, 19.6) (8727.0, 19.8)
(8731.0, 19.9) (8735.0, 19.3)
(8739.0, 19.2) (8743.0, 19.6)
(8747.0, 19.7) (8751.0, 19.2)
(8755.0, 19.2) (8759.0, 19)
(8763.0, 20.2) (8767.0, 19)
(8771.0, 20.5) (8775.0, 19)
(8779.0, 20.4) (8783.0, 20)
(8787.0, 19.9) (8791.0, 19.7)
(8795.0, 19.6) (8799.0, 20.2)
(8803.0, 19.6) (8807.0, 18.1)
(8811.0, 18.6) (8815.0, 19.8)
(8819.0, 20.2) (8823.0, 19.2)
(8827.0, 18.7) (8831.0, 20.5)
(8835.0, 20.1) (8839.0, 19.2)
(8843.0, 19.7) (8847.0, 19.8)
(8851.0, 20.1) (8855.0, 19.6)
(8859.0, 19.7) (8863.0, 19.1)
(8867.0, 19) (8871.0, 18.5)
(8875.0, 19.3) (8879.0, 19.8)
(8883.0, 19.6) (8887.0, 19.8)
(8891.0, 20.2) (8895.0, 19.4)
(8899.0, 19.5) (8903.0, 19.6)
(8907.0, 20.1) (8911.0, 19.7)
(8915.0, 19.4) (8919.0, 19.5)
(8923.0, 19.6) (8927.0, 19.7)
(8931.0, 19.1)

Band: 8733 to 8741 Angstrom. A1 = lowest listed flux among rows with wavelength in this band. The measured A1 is 19.2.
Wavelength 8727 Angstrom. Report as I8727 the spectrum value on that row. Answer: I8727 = 19.8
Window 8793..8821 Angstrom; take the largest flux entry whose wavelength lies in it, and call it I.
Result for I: 20.2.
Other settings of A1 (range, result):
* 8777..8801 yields 19.6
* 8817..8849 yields 18.7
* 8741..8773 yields 19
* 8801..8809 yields 18.1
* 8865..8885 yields 18.5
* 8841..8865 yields 19.1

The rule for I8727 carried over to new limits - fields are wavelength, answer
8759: 19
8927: 19.7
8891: 20.2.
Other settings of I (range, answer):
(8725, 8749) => 19.9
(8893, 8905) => 19.6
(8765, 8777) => 20.5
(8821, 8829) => 19.2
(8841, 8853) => 20.1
